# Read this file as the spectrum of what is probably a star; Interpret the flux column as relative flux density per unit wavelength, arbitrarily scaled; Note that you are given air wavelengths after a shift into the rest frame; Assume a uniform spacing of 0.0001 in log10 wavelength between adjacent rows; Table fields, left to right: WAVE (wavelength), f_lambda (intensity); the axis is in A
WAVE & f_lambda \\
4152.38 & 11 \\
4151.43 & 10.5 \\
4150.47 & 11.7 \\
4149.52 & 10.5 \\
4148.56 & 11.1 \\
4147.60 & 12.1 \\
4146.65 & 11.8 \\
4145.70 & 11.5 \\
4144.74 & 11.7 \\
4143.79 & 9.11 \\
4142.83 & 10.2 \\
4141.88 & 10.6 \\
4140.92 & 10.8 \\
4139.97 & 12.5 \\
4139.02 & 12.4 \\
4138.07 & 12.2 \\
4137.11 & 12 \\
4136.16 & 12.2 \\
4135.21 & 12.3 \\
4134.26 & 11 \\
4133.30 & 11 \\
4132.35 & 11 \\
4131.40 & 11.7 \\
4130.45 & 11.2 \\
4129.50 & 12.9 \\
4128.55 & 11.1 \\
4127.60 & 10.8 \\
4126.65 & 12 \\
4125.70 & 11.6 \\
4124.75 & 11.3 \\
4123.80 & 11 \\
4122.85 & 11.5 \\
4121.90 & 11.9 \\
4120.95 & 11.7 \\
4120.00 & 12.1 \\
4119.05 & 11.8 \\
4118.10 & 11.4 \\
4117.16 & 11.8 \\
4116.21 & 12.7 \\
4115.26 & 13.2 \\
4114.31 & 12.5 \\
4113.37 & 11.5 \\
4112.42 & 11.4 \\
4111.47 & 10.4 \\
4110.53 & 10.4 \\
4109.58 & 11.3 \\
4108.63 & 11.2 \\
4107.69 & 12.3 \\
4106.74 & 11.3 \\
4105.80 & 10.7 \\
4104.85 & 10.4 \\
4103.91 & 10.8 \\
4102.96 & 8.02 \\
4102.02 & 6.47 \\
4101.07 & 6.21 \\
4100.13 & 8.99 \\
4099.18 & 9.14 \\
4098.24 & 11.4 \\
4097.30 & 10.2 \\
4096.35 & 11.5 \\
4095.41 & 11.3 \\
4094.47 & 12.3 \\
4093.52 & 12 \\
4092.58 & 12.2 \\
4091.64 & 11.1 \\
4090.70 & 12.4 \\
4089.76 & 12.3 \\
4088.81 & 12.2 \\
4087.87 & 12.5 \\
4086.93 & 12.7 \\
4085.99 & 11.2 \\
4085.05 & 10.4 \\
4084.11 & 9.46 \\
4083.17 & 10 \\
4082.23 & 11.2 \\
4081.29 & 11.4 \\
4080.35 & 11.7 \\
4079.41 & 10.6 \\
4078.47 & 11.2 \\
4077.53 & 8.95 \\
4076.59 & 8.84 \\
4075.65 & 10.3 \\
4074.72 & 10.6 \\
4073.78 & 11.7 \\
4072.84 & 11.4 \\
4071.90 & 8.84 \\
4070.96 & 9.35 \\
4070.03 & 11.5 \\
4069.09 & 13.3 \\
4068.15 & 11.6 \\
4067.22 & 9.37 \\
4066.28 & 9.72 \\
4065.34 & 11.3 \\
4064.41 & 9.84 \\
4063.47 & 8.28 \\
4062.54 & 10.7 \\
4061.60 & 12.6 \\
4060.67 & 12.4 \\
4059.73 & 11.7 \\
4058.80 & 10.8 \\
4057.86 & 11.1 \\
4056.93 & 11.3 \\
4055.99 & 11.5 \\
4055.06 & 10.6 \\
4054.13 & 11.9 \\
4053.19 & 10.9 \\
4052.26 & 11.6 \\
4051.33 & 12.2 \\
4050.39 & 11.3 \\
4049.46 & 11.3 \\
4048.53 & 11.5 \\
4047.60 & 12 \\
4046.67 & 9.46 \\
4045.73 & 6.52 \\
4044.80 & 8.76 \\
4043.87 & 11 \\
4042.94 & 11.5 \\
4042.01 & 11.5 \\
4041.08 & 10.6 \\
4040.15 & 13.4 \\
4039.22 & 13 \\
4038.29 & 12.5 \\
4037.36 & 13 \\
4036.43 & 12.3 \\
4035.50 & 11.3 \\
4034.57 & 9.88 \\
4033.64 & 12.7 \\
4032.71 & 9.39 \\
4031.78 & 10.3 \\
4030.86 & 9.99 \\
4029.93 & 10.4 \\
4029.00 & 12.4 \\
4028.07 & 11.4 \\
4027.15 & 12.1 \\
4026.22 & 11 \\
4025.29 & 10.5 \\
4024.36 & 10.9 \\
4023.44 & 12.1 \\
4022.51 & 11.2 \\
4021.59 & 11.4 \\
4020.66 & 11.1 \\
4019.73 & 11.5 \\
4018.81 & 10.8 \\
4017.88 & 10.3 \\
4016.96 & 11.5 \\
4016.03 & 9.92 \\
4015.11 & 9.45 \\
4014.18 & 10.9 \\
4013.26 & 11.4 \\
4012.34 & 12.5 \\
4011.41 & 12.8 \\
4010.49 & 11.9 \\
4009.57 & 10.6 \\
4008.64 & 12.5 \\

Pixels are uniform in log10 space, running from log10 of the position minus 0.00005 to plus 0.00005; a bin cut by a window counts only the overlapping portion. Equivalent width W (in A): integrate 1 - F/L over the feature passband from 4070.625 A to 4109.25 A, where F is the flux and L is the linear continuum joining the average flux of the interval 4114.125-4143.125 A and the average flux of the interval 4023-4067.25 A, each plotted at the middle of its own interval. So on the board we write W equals 2.6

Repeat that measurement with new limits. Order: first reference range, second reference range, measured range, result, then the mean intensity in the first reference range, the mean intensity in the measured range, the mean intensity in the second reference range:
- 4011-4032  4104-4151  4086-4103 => 0.9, 11.1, 10.8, 11.5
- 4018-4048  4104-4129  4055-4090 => 1.2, 11.1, 10.9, 11.5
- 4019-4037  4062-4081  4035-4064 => -1.1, 11.2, 11.2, 10.5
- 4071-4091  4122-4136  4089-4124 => 0.5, 10.9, 11.1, 11.5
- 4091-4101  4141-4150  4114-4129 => -1.2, 10.8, 11.8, 10.9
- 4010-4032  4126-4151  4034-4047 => 0.2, 11.2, 11.1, 11.4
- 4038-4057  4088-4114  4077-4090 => -0.3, 11.1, 11.1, 10.8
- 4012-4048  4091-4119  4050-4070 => -0.3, 11.1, 11.1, 10.9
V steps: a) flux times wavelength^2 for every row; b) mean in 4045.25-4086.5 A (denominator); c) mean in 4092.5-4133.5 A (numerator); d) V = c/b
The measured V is 1.05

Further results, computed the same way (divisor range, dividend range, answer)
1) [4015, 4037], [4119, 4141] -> 1.11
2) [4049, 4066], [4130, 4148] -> 1.07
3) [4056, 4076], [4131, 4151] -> 1.09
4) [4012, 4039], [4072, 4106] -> 0.98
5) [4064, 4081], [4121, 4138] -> 1.13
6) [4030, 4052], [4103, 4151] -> 1.08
